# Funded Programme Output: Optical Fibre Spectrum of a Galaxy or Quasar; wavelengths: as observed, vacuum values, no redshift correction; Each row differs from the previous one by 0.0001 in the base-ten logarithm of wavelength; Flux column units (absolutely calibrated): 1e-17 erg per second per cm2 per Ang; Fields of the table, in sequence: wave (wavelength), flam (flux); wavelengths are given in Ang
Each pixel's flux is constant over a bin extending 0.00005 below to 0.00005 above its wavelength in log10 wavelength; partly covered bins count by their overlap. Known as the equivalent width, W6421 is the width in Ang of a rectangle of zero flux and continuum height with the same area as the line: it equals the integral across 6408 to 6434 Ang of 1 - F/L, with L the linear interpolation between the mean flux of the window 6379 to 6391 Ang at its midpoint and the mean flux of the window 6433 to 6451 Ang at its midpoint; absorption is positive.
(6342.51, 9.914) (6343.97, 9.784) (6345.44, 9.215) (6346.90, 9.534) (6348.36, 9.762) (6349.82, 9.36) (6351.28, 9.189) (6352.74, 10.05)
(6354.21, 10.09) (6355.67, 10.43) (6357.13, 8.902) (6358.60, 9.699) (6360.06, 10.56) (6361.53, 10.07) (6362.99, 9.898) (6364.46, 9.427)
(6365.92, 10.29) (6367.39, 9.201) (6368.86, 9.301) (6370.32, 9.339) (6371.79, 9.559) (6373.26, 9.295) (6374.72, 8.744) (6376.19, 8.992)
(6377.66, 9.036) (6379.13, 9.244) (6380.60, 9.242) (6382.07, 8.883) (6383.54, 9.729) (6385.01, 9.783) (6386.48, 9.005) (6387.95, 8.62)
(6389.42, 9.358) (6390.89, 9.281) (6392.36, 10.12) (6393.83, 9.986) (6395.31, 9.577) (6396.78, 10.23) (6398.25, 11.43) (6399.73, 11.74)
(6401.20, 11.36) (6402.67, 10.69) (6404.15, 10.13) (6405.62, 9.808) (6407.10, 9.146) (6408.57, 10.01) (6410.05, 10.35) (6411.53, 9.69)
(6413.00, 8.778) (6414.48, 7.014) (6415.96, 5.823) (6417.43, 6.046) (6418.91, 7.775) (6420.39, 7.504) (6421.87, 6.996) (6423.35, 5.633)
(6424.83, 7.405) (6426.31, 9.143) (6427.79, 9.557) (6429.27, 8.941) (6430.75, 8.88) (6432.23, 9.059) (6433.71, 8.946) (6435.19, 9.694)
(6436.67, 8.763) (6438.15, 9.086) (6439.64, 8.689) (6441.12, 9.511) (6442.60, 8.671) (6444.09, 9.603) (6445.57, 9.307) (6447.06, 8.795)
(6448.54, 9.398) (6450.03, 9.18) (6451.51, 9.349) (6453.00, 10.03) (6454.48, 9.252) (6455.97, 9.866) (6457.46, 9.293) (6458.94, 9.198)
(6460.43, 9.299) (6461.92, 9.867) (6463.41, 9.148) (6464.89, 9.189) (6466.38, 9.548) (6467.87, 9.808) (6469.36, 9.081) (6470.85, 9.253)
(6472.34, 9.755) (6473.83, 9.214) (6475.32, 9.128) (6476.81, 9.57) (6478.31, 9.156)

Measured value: 2.84 Ang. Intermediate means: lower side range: 9.24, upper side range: 9.14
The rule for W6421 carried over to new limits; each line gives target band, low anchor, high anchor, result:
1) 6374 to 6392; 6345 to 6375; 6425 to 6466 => 0.7 Ang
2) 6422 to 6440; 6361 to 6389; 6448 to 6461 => 1.6 Ang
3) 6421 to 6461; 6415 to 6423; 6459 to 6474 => -4.8 Ang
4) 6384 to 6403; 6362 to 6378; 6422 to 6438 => -2.1 Ang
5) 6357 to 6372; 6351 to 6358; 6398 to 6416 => 0.1 Ang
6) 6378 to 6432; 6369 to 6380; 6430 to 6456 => 0.7 Ang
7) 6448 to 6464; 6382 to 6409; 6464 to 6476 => 0.1 Ang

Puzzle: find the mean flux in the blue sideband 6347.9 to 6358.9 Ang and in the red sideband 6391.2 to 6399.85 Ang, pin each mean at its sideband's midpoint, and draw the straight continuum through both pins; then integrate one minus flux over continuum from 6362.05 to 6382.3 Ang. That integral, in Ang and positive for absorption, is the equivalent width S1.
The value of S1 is 1.3 Ang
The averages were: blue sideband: 9.68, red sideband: 10.4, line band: 9.34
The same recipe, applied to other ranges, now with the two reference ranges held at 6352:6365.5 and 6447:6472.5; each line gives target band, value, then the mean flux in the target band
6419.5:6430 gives 1.9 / 7.88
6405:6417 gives 1.1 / 8.75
